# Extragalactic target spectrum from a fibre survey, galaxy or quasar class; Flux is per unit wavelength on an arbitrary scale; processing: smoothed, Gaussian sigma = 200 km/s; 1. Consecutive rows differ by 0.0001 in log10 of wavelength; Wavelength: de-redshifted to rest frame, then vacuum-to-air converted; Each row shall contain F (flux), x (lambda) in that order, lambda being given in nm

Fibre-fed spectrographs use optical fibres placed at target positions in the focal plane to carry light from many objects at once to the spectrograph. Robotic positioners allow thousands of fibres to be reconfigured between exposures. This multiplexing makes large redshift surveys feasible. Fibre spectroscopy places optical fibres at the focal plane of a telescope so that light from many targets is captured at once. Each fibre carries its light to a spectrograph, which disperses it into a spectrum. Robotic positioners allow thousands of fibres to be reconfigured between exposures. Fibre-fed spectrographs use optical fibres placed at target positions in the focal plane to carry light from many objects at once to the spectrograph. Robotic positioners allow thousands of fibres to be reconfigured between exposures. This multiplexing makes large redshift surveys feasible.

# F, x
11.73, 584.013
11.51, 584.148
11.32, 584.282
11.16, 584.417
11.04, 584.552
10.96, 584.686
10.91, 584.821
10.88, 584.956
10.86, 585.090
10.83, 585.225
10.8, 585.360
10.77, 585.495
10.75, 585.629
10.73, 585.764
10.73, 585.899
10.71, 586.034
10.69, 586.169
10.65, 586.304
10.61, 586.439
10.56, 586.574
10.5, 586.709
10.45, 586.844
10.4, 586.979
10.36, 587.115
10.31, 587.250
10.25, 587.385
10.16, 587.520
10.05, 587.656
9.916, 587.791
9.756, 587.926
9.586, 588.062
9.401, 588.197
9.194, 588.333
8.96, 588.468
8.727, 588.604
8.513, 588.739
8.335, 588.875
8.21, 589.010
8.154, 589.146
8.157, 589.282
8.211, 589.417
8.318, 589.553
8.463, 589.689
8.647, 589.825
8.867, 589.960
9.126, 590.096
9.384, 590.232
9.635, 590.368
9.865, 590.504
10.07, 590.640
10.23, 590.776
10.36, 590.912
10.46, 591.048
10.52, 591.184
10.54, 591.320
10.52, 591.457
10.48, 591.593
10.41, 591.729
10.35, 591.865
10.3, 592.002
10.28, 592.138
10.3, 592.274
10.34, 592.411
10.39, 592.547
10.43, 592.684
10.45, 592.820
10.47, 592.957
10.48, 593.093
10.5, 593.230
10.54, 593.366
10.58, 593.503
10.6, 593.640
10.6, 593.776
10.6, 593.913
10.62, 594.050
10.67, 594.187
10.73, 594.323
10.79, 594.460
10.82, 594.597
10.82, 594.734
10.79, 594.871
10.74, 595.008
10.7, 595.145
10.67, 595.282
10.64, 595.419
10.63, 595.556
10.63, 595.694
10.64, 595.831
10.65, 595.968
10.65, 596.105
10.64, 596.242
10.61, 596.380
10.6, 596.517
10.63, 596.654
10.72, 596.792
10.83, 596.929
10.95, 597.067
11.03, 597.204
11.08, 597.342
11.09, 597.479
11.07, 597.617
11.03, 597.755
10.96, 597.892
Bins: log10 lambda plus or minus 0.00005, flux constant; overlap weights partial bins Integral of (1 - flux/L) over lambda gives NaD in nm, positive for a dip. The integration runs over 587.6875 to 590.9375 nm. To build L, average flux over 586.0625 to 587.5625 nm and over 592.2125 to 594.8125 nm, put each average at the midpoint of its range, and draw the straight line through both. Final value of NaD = 0.44 nm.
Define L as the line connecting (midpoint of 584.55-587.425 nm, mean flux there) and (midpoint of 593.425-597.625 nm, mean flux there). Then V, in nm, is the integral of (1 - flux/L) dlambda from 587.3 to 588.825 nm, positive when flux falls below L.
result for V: 0.17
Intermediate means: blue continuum 10.7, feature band 9.5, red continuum 10.7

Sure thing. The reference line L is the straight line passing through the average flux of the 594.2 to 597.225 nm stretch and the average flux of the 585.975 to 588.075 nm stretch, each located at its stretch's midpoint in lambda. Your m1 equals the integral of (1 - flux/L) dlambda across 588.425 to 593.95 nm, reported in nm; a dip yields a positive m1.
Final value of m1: 0.396 nm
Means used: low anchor 10.3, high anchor 10.7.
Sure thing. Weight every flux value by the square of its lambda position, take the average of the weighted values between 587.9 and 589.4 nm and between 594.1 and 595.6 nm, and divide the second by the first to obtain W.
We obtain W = 1.25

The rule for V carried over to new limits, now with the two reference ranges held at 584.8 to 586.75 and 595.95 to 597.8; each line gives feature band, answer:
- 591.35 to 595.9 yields 0.10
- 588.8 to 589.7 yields 0.21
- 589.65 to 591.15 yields 0.16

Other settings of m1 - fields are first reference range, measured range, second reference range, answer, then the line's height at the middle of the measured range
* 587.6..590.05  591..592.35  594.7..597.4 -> -0.12 nm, 9.6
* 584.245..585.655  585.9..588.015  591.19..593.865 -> 0.09 nm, 10.8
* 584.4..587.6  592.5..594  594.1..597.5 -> 0.03 nm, 10.7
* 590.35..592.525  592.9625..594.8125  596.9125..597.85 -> -0.01 nm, 10.6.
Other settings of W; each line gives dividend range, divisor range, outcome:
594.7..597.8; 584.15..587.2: 1.04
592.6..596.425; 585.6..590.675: 1.13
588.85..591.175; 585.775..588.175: 0.89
